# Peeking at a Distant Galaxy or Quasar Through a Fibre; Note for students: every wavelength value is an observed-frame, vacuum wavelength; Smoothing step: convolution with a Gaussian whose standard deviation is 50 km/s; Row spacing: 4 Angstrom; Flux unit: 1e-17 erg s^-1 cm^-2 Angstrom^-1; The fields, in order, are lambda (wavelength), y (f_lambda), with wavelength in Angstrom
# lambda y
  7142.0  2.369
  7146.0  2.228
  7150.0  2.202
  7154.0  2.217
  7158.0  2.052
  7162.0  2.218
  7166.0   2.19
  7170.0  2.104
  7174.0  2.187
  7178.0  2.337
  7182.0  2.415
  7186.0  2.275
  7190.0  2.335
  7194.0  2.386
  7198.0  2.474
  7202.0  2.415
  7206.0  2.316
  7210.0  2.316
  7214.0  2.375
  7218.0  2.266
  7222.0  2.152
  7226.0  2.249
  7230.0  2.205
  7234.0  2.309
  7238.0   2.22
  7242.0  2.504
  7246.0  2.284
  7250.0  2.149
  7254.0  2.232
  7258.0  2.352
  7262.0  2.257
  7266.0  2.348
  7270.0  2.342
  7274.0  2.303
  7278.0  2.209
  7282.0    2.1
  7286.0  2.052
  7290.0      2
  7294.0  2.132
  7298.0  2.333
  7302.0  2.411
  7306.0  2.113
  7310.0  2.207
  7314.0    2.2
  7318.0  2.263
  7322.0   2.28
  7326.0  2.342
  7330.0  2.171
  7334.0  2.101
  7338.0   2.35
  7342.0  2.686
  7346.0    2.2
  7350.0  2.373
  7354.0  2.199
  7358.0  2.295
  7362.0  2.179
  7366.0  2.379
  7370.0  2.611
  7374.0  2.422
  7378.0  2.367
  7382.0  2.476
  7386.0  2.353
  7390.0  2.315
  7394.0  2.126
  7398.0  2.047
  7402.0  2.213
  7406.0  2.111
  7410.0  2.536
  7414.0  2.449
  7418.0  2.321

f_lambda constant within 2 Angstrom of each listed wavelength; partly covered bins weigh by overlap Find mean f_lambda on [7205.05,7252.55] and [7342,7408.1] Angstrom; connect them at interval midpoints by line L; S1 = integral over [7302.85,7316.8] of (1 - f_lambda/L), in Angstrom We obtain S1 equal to 0.6 Angstrom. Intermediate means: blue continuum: 2.28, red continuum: 2.3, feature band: 2.2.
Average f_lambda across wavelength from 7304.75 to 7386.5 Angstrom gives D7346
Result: 2.31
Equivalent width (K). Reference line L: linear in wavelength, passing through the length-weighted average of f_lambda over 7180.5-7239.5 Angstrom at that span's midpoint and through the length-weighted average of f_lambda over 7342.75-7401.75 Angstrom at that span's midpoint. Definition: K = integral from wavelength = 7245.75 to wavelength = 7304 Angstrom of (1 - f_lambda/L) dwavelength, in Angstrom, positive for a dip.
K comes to 2.1 Angstrom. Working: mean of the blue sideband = 2.31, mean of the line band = 2.23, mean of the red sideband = 2.32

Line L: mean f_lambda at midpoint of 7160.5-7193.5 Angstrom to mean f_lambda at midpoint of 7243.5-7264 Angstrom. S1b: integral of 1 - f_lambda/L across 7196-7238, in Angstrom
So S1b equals -0.8 Angstrom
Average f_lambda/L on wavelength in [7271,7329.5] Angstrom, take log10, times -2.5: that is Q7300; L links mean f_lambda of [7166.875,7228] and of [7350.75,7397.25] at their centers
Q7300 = 0.05 mag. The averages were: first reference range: 2.3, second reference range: 2.33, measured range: 2.21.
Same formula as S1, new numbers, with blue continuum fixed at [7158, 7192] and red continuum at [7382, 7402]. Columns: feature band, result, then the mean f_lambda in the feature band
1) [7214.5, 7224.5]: 0.0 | 2.24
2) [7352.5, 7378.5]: -1.3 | 2.35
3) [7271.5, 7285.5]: 0.3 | 2.19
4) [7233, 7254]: -0.4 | 2.29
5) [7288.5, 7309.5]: 0.4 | 2.2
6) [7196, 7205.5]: -0.8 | 2.42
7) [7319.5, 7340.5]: -0.2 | 2.26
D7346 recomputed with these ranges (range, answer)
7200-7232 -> 2.29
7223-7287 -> 2.26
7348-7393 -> 2.36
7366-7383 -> 2.46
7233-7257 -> 2.28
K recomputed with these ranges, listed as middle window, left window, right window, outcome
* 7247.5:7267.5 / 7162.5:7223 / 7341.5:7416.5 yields 0.39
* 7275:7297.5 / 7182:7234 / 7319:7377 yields 1.93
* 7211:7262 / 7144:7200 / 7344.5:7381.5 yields 0.28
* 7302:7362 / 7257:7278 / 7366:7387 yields 2.94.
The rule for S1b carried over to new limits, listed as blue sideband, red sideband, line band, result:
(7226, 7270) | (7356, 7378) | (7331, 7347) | 0.2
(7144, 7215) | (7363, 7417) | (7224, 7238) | 0.3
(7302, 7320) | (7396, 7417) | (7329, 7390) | -2.7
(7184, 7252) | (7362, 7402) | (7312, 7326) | 0.4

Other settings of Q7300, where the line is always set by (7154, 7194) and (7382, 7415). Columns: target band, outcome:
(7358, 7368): -0.01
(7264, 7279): -0.02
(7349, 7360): -0.01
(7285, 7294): 0.11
